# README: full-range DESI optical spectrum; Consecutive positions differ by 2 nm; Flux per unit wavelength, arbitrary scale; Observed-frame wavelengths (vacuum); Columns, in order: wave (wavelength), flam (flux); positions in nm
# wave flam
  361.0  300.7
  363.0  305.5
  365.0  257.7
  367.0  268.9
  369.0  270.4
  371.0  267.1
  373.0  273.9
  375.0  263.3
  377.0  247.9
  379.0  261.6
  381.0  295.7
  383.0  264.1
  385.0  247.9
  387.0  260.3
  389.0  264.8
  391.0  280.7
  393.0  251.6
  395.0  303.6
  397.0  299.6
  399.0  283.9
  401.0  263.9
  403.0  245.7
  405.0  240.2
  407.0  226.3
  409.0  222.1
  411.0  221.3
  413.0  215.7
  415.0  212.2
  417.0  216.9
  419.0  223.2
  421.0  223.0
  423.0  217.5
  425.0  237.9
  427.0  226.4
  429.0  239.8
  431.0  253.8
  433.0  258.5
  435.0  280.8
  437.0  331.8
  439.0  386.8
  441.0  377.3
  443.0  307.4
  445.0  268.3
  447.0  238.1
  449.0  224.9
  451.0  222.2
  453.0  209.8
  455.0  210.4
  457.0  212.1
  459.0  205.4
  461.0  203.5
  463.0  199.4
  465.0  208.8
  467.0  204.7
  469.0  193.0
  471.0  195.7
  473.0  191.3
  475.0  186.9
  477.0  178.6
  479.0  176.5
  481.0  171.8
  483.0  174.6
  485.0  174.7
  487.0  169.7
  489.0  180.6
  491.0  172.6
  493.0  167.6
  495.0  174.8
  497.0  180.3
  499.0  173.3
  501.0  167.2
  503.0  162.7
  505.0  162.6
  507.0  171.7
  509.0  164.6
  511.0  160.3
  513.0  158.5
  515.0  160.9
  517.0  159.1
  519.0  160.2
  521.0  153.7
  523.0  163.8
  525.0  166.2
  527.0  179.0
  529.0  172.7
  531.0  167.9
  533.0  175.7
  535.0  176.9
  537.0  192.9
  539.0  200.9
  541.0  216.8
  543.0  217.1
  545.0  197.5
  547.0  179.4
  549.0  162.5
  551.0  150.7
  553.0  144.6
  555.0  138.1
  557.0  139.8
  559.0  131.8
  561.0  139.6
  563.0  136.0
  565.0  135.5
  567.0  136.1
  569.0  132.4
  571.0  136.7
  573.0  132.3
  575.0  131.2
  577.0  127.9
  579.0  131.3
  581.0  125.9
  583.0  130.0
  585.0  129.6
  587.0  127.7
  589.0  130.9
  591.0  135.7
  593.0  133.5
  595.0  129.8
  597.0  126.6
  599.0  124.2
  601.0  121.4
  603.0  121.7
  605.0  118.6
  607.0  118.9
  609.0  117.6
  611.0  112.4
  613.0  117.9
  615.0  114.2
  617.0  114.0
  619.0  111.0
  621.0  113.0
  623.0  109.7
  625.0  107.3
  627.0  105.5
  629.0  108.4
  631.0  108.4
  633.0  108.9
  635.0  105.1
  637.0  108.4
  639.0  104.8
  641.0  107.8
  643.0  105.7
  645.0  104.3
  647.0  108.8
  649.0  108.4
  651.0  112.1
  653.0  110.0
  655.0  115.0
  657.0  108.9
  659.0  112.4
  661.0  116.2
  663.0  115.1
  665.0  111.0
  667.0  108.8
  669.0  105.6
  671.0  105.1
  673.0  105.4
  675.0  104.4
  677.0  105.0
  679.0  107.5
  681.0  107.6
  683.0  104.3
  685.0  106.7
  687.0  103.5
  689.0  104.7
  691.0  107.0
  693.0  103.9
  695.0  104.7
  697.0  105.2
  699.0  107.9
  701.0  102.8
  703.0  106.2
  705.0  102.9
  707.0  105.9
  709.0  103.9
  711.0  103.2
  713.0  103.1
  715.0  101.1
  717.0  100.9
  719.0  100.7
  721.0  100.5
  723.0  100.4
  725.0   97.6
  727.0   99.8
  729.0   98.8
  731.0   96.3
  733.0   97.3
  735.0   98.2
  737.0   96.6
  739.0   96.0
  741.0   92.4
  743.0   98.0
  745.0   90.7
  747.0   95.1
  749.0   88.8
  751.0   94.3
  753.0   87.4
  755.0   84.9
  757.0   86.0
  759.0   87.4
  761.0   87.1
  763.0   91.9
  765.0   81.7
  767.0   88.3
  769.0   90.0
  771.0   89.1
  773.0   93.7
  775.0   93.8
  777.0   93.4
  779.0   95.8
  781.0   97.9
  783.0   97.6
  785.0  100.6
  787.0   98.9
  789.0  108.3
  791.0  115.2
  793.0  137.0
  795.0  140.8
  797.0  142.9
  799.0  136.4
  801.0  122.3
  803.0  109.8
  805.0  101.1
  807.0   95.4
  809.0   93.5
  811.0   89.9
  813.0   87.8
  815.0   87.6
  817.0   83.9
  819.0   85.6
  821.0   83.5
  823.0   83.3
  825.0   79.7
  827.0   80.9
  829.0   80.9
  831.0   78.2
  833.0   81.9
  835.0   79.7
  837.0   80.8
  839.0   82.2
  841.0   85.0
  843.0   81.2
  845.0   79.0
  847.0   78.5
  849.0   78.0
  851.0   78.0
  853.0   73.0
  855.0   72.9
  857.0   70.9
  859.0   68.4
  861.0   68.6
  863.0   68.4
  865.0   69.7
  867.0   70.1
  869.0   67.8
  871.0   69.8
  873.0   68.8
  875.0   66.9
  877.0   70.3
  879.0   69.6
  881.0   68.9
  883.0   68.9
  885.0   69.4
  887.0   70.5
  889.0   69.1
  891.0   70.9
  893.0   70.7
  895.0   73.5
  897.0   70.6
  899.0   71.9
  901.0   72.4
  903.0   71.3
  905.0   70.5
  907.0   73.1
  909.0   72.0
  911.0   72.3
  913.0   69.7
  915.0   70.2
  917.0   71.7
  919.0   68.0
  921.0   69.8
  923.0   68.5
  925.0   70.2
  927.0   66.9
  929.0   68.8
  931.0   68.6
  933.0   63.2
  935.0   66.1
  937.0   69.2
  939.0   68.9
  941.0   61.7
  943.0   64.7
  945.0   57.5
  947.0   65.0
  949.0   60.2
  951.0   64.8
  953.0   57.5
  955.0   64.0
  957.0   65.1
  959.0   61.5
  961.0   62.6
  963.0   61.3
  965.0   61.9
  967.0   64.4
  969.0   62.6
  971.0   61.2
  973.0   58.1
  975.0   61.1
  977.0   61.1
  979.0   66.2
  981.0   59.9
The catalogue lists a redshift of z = 1.843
